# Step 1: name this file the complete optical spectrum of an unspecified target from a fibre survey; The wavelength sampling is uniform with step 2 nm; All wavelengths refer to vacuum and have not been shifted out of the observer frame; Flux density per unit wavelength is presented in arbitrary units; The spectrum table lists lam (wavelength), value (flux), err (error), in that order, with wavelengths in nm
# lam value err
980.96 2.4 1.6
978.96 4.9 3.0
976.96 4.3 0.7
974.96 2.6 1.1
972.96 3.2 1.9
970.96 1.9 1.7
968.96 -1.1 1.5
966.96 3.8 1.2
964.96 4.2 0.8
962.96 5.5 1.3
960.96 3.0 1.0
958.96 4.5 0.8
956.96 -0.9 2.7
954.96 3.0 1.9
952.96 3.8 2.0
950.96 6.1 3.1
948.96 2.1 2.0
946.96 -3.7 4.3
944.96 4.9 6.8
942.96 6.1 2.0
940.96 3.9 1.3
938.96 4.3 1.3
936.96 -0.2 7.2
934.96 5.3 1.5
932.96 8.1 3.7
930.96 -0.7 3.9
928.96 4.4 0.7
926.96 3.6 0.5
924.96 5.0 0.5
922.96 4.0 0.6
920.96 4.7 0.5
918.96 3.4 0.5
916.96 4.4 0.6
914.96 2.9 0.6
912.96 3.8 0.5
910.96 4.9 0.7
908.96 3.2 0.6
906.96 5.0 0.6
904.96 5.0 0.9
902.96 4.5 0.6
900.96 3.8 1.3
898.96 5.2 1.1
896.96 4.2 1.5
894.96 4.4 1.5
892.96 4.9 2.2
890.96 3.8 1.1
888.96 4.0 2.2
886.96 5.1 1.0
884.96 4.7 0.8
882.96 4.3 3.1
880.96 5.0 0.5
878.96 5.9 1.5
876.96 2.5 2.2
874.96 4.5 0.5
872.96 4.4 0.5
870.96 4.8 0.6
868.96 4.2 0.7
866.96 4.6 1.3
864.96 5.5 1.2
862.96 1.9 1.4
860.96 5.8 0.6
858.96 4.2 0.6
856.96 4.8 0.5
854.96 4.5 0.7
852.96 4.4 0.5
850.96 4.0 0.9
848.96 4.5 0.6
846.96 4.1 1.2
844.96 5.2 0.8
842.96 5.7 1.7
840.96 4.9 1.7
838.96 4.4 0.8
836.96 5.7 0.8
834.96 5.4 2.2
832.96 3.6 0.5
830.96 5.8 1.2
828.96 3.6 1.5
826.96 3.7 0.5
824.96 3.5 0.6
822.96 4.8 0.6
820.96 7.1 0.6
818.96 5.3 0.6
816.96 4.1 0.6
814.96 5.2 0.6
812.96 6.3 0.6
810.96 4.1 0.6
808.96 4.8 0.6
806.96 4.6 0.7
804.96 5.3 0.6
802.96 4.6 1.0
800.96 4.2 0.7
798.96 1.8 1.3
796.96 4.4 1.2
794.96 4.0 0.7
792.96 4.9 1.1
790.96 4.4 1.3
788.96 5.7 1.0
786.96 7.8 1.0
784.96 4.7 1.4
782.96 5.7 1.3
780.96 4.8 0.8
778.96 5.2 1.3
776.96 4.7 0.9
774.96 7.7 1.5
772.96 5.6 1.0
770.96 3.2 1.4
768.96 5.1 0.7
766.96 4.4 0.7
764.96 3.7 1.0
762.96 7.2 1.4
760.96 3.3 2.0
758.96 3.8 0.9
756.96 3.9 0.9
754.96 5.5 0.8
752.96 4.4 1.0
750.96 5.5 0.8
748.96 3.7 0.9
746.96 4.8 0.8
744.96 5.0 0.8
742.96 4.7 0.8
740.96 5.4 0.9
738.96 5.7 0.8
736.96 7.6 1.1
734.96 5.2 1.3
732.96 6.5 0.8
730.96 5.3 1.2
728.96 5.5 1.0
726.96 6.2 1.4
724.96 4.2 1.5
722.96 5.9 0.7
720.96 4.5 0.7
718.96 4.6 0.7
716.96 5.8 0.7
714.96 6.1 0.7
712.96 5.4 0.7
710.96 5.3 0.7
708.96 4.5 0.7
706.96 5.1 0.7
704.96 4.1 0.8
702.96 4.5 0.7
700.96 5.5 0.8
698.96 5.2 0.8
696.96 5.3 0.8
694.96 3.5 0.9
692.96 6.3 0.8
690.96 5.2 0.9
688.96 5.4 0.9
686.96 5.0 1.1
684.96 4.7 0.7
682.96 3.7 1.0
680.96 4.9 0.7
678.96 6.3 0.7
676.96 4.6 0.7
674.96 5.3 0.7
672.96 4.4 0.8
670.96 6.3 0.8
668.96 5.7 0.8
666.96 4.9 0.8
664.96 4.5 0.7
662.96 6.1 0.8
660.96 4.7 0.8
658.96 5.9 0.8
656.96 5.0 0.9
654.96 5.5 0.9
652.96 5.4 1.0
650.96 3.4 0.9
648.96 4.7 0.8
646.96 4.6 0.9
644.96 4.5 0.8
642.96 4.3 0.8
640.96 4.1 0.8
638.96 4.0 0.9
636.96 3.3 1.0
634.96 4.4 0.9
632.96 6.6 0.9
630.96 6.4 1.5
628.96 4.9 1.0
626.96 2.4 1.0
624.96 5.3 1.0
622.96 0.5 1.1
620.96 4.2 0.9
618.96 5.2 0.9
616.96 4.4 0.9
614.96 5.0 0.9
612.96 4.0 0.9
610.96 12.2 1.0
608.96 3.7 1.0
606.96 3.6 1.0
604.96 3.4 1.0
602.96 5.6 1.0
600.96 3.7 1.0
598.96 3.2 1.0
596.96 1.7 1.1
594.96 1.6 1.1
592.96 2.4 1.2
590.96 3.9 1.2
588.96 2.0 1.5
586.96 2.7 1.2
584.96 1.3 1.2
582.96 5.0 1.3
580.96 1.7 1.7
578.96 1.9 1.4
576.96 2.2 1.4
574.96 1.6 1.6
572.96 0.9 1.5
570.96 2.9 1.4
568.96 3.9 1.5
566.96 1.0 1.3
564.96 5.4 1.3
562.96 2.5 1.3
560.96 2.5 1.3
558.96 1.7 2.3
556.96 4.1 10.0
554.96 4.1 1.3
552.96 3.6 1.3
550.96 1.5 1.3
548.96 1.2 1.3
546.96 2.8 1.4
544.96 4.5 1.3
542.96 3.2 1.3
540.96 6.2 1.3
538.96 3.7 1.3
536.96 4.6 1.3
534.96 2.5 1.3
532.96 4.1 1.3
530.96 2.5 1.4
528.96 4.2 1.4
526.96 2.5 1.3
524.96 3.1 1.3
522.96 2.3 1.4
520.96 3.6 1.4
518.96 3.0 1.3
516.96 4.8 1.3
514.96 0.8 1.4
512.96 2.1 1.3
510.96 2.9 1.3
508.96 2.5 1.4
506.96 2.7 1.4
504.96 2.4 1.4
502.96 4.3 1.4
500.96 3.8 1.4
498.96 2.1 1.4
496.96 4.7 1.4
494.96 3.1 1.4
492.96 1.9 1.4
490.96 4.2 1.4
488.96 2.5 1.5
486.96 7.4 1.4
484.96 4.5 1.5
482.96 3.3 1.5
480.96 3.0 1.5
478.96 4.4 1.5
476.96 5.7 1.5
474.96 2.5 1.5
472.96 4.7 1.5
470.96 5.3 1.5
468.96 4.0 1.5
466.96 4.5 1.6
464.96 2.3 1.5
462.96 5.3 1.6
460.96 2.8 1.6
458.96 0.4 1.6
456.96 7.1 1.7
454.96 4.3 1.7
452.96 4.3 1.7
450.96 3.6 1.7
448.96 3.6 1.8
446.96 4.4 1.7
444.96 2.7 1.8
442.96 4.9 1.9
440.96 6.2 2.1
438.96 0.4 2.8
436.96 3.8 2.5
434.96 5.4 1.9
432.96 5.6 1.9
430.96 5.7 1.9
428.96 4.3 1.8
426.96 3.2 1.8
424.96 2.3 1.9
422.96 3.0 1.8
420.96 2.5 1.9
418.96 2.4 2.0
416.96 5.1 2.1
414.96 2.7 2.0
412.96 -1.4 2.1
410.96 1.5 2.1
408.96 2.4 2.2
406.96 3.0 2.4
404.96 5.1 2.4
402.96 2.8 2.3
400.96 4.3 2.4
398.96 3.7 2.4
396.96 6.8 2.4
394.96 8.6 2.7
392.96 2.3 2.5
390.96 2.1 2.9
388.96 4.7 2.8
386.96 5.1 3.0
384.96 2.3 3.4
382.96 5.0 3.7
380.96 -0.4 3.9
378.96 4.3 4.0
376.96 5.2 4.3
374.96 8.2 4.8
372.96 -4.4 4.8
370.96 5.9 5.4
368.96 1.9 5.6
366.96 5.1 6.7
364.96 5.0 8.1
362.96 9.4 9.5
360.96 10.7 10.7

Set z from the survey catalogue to 0.638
